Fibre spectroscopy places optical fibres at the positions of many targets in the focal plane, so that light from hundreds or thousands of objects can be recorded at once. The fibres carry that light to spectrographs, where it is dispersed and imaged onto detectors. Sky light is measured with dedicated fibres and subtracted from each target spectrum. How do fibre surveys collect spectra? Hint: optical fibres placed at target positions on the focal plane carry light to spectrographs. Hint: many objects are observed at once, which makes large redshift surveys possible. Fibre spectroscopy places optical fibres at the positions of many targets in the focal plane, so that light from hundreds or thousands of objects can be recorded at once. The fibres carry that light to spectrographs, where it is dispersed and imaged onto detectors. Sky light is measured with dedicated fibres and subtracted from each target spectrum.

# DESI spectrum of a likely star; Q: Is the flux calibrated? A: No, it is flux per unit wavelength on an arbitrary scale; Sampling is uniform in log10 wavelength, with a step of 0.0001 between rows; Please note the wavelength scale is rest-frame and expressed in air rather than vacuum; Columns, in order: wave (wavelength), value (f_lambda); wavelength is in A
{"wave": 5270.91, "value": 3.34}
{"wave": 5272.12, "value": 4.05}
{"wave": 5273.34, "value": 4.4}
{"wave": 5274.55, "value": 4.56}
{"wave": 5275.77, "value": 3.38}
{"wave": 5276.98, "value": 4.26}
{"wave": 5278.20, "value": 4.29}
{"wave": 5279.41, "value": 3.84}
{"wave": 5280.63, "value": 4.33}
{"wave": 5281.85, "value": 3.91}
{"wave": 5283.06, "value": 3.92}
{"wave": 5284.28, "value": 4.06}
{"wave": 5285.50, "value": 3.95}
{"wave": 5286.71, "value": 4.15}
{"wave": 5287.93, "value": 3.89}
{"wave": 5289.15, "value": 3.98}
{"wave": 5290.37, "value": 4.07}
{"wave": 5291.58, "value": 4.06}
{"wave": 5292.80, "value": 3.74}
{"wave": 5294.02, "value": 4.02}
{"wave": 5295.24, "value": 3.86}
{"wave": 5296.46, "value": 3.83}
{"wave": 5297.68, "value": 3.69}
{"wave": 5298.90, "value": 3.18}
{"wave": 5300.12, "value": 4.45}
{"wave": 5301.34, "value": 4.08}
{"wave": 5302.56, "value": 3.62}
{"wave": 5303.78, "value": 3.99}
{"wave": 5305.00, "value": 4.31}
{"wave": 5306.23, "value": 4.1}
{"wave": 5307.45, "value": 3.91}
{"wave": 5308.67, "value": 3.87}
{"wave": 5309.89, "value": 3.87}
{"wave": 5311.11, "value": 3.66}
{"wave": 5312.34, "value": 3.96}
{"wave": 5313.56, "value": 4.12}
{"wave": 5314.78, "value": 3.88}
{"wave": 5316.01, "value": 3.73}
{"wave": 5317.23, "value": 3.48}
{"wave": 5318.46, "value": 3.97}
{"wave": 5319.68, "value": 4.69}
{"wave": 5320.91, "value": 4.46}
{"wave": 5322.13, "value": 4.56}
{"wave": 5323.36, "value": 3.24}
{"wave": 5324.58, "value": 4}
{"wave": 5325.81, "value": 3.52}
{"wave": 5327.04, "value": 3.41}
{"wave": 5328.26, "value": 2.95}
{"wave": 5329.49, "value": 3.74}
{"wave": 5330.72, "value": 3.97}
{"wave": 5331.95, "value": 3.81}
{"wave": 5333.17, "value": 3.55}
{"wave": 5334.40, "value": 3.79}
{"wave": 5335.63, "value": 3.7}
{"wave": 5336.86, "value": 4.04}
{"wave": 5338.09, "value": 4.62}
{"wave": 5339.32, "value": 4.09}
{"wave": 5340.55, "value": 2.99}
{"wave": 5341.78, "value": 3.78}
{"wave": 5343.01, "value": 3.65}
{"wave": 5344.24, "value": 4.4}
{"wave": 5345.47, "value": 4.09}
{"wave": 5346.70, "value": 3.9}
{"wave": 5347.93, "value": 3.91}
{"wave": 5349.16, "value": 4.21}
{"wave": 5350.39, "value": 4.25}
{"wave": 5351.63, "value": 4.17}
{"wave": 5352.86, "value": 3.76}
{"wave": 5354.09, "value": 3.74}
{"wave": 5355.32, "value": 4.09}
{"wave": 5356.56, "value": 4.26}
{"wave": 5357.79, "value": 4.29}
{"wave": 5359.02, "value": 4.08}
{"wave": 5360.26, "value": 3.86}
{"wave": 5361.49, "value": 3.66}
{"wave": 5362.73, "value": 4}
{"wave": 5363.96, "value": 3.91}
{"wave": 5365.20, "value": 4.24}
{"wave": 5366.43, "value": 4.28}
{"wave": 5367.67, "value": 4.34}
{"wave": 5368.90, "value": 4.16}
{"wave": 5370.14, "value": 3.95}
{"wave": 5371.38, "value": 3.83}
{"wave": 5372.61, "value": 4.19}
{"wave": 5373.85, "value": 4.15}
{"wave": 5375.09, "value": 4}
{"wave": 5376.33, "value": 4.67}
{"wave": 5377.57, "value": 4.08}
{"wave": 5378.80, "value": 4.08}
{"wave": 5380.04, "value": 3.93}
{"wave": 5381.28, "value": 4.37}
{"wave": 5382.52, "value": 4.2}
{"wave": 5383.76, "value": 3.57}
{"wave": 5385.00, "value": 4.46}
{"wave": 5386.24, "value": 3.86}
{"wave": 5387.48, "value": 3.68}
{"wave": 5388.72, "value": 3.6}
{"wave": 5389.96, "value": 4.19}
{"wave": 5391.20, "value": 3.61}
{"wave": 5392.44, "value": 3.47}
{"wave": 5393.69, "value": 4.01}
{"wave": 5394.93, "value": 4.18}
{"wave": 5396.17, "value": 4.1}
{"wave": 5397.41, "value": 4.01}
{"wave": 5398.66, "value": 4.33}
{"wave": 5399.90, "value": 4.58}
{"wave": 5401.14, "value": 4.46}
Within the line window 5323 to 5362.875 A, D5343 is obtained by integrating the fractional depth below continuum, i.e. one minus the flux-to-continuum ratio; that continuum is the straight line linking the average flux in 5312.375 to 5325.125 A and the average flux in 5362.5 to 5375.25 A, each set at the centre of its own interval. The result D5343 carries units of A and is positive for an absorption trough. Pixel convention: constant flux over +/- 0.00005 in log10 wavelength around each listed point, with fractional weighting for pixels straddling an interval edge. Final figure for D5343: 1.9 A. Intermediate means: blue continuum 4.01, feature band 3.87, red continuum 4.1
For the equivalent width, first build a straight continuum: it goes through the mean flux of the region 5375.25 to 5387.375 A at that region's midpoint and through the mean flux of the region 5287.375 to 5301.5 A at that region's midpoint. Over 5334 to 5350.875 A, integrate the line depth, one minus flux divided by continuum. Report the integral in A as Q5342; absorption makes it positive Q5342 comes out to 0.2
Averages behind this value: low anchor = 3.9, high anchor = 4.11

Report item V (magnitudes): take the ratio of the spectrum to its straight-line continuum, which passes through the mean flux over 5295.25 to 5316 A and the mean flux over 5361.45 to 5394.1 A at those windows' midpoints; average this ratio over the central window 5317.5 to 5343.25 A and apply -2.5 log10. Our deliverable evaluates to 0.03 mag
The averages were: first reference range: 3.9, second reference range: 4.02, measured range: 3.83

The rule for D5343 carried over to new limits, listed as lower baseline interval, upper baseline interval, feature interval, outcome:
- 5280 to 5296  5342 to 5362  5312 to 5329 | 0.65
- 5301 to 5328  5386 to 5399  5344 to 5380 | -1.60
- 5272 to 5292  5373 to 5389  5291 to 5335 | 2.17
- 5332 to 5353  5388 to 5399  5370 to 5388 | -0.64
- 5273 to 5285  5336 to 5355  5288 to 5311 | 0.76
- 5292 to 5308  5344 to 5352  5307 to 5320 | 0.20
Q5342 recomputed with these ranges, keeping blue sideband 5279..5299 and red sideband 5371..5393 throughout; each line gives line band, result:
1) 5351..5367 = -0.2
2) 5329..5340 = 0.1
